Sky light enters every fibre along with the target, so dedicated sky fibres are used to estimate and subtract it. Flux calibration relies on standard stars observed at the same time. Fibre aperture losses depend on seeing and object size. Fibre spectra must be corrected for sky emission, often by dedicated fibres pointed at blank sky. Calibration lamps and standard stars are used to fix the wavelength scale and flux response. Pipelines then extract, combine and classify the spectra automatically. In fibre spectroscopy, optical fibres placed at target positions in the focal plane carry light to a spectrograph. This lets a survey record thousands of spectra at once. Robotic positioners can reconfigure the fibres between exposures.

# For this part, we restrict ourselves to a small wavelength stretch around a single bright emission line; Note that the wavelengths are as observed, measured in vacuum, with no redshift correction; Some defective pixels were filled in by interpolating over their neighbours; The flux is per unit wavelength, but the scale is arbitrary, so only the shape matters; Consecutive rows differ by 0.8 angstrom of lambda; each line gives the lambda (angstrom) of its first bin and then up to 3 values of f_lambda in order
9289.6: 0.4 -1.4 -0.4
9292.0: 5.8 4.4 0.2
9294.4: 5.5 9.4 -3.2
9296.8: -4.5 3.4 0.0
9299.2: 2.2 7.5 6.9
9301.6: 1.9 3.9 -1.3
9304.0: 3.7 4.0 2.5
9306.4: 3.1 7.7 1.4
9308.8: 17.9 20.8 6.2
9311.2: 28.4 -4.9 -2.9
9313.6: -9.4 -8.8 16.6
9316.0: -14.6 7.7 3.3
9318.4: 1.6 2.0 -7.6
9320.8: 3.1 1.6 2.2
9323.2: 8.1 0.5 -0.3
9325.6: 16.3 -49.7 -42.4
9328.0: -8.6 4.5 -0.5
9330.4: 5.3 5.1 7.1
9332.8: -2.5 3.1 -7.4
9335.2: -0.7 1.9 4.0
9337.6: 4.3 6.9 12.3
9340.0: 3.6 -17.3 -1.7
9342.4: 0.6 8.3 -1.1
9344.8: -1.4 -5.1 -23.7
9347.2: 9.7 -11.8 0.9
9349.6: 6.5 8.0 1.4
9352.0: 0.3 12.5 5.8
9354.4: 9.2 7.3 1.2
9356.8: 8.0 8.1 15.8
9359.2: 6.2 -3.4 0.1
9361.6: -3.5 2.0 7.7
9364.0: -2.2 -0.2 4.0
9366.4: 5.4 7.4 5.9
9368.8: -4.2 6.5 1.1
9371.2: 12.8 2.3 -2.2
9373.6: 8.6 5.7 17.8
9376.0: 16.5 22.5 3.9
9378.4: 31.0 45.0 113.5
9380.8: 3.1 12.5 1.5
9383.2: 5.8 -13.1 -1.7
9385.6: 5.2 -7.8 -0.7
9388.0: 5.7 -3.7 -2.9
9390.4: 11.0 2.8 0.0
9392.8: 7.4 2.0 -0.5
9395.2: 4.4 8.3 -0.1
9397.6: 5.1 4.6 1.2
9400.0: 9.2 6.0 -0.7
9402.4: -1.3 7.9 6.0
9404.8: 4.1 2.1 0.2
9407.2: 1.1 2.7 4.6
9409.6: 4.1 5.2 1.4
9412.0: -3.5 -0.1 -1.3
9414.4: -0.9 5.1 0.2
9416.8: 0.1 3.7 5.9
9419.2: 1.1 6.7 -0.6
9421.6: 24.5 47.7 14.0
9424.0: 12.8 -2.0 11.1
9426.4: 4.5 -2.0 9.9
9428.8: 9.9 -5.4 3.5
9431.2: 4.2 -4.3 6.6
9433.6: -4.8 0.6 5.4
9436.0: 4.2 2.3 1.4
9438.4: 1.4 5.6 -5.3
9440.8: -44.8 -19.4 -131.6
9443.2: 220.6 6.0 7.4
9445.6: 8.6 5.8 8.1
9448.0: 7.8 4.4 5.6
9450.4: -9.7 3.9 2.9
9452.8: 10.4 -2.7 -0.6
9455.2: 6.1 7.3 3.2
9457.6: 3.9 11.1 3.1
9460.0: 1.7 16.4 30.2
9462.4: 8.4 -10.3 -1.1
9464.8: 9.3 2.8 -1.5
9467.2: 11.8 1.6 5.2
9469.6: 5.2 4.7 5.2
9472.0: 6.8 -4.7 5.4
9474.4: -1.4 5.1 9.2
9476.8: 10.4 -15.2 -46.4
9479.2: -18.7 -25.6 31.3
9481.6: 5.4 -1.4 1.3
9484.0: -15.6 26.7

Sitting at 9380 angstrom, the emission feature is H-beta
